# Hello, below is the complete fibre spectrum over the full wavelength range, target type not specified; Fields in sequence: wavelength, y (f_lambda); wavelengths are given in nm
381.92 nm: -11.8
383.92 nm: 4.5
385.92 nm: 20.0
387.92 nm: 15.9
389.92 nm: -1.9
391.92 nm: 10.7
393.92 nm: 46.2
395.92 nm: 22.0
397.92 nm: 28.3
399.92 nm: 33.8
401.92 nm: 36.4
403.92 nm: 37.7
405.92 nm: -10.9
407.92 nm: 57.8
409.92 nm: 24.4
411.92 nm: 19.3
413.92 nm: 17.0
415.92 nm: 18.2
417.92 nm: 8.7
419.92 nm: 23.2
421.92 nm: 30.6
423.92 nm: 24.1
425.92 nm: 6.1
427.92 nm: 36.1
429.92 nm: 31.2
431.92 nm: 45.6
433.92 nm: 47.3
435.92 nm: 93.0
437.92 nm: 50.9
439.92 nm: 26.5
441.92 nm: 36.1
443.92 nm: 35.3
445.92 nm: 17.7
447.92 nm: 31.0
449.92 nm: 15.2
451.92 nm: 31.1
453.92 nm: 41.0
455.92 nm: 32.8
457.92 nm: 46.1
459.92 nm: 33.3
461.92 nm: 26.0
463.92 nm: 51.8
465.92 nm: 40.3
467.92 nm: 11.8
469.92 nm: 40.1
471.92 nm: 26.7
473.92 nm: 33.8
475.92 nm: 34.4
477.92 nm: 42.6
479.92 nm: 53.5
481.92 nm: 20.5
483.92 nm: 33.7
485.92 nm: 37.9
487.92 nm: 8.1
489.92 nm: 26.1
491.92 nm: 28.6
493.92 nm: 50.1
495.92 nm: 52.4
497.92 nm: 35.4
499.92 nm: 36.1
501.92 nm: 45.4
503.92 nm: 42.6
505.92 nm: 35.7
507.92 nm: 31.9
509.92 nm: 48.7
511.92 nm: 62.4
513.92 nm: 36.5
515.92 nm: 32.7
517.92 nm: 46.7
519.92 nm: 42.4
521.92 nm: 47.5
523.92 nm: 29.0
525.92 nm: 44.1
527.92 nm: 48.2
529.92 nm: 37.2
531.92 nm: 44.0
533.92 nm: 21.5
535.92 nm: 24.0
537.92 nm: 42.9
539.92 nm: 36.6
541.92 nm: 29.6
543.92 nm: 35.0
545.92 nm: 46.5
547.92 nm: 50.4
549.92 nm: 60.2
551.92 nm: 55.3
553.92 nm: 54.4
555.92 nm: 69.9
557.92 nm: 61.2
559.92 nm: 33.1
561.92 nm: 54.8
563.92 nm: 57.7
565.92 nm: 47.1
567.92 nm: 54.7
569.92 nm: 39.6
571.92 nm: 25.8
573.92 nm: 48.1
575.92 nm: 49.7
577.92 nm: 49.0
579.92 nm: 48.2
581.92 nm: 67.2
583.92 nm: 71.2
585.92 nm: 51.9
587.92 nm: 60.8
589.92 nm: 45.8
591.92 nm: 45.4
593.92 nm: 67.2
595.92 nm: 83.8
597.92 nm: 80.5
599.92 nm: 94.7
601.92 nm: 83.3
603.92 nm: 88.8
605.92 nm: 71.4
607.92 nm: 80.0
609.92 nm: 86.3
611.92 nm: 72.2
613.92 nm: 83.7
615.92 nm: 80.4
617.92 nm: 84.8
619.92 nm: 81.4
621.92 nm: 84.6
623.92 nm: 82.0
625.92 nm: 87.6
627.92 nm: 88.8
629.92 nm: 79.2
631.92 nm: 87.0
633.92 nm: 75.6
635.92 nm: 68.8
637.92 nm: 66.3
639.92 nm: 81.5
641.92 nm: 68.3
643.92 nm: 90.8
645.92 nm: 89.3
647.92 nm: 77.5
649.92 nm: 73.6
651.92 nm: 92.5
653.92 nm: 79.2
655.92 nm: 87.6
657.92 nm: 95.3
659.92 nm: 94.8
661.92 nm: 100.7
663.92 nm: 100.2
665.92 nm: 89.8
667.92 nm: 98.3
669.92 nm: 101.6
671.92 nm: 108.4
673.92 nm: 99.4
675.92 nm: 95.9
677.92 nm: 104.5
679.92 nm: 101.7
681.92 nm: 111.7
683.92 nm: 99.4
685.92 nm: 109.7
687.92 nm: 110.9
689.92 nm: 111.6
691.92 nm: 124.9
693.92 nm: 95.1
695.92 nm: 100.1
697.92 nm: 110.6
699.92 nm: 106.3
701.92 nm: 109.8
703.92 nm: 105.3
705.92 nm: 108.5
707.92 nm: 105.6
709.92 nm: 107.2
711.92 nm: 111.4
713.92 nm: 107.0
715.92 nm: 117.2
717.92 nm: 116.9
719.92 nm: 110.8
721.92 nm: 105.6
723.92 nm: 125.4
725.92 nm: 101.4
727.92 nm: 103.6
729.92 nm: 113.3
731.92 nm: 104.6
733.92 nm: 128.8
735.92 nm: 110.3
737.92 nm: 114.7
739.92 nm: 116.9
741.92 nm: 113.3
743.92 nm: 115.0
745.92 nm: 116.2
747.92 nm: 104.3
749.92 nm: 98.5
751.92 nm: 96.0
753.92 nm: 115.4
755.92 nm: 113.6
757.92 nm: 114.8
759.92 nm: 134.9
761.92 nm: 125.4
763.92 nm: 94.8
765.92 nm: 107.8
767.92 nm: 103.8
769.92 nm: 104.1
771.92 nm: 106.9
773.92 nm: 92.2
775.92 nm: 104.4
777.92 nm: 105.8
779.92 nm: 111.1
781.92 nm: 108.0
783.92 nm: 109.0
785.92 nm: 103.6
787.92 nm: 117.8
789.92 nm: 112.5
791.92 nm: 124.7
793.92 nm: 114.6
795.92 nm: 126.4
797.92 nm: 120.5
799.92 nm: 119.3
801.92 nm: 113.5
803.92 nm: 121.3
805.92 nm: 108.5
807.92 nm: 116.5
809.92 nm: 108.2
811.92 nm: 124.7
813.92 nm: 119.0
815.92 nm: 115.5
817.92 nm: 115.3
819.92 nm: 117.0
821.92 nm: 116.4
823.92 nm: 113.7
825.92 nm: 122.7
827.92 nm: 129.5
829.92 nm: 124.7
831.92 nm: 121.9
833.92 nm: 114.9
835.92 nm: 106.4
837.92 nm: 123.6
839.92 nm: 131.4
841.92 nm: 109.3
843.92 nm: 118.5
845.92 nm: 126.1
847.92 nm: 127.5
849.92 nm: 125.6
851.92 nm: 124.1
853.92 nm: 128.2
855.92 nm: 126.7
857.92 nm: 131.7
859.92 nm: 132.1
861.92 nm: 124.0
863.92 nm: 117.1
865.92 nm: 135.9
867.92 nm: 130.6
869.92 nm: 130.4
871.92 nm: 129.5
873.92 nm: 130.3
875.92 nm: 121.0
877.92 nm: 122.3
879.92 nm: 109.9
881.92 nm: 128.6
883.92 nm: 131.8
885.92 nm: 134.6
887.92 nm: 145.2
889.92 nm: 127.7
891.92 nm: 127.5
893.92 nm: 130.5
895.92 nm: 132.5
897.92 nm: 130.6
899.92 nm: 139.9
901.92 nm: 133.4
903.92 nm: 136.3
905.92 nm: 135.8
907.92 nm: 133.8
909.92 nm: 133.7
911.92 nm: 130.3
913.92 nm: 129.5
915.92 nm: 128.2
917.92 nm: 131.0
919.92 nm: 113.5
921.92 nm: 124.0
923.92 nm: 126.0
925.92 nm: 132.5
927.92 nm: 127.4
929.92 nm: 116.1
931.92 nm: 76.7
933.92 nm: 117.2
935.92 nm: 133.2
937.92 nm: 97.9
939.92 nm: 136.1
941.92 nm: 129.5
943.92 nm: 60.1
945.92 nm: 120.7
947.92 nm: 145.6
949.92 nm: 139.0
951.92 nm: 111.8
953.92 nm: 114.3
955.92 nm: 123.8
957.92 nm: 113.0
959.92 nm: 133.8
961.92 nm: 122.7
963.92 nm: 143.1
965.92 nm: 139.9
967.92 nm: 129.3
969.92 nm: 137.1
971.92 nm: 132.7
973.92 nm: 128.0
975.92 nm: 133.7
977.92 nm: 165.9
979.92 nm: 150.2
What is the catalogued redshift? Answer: 0.491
